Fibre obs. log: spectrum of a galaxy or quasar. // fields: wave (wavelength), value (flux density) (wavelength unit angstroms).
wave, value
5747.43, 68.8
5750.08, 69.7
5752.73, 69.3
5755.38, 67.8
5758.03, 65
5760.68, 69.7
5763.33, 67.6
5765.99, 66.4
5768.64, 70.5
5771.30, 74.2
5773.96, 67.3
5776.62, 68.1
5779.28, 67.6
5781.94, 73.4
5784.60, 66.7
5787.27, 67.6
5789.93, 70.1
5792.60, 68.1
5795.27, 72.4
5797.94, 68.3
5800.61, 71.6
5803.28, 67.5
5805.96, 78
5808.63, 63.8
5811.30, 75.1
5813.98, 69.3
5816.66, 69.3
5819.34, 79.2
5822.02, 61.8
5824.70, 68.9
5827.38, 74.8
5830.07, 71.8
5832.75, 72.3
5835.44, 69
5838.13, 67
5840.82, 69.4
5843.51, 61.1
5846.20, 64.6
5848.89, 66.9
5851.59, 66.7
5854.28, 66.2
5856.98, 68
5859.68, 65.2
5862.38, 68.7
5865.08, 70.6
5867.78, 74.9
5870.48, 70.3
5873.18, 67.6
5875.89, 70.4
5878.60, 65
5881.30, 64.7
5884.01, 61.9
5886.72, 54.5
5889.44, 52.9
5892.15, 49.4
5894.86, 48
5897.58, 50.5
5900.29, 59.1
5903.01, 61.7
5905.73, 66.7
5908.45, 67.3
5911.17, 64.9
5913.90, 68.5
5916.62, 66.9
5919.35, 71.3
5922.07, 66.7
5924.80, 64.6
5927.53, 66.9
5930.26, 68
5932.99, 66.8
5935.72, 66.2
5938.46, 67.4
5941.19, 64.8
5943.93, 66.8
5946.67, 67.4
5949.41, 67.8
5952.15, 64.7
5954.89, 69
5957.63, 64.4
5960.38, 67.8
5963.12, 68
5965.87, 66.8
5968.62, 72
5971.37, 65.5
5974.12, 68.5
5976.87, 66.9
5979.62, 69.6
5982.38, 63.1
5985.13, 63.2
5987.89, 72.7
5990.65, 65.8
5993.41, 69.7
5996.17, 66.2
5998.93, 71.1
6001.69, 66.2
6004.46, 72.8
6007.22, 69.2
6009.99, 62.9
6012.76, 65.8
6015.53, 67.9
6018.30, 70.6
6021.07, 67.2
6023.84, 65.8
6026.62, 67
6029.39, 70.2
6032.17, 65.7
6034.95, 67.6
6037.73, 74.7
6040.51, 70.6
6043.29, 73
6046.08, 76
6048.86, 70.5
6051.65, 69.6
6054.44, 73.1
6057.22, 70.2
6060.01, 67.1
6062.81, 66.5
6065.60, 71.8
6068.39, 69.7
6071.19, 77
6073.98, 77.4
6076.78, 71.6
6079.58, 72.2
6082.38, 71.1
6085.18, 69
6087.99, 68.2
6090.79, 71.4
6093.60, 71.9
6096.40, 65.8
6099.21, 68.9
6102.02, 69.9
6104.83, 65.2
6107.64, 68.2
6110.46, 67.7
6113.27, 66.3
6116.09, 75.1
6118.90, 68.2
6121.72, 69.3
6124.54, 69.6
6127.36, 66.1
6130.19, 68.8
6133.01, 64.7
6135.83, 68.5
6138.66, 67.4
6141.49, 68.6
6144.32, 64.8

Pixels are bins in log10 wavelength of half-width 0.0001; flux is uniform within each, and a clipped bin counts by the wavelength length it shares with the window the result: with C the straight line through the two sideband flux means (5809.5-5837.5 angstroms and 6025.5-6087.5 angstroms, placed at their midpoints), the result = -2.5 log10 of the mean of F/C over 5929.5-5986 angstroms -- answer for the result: 0.06 mag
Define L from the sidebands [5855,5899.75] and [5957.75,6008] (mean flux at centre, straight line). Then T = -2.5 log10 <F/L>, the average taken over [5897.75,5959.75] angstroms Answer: -0.01 mag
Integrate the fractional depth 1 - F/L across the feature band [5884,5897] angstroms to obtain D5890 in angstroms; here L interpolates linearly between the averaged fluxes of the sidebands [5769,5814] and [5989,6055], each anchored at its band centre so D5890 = 3.2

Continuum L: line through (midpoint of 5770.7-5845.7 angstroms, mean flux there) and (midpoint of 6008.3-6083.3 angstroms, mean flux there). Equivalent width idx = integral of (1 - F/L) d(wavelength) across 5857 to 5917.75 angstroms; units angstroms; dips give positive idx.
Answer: 5.7 angstroms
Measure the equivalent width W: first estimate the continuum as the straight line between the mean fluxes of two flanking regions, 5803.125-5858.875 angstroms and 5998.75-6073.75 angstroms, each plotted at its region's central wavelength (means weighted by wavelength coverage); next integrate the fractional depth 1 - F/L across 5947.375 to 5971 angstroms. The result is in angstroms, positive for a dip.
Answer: 0.68 angstroms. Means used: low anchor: 69.1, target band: 67.5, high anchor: 69.7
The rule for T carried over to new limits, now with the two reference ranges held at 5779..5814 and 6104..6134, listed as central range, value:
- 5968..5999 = 0.02 mag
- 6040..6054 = -0.05 mag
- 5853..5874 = 0.01 mag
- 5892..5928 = 0.11 mag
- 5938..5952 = 0.04 mag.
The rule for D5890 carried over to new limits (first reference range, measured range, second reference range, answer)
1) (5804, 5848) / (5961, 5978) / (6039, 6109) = 0.55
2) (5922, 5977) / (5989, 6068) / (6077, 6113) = -1.12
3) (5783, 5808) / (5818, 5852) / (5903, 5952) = 0.09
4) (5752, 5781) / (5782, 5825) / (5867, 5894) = -2.17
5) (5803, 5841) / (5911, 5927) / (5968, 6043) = 0.46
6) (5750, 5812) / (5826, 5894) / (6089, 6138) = 3.10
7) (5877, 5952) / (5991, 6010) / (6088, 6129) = -0.82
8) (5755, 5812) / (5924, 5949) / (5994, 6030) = 0.65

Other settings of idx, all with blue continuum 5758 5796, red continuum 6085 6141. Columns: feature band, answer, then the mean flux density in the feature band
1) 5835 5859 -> 0.9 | 66.4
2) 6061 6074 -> -0.6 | 71.8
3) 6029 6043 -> -0.3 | 70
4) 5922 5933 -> 0.4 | 66.6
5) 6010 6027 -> 0.4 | 67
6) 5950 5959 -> 0.3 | 66.2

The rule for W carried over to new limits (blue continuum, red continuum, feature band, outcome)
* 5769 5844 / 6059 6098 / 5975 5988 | 0.71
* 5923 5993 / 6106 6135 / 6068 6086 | -1.28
